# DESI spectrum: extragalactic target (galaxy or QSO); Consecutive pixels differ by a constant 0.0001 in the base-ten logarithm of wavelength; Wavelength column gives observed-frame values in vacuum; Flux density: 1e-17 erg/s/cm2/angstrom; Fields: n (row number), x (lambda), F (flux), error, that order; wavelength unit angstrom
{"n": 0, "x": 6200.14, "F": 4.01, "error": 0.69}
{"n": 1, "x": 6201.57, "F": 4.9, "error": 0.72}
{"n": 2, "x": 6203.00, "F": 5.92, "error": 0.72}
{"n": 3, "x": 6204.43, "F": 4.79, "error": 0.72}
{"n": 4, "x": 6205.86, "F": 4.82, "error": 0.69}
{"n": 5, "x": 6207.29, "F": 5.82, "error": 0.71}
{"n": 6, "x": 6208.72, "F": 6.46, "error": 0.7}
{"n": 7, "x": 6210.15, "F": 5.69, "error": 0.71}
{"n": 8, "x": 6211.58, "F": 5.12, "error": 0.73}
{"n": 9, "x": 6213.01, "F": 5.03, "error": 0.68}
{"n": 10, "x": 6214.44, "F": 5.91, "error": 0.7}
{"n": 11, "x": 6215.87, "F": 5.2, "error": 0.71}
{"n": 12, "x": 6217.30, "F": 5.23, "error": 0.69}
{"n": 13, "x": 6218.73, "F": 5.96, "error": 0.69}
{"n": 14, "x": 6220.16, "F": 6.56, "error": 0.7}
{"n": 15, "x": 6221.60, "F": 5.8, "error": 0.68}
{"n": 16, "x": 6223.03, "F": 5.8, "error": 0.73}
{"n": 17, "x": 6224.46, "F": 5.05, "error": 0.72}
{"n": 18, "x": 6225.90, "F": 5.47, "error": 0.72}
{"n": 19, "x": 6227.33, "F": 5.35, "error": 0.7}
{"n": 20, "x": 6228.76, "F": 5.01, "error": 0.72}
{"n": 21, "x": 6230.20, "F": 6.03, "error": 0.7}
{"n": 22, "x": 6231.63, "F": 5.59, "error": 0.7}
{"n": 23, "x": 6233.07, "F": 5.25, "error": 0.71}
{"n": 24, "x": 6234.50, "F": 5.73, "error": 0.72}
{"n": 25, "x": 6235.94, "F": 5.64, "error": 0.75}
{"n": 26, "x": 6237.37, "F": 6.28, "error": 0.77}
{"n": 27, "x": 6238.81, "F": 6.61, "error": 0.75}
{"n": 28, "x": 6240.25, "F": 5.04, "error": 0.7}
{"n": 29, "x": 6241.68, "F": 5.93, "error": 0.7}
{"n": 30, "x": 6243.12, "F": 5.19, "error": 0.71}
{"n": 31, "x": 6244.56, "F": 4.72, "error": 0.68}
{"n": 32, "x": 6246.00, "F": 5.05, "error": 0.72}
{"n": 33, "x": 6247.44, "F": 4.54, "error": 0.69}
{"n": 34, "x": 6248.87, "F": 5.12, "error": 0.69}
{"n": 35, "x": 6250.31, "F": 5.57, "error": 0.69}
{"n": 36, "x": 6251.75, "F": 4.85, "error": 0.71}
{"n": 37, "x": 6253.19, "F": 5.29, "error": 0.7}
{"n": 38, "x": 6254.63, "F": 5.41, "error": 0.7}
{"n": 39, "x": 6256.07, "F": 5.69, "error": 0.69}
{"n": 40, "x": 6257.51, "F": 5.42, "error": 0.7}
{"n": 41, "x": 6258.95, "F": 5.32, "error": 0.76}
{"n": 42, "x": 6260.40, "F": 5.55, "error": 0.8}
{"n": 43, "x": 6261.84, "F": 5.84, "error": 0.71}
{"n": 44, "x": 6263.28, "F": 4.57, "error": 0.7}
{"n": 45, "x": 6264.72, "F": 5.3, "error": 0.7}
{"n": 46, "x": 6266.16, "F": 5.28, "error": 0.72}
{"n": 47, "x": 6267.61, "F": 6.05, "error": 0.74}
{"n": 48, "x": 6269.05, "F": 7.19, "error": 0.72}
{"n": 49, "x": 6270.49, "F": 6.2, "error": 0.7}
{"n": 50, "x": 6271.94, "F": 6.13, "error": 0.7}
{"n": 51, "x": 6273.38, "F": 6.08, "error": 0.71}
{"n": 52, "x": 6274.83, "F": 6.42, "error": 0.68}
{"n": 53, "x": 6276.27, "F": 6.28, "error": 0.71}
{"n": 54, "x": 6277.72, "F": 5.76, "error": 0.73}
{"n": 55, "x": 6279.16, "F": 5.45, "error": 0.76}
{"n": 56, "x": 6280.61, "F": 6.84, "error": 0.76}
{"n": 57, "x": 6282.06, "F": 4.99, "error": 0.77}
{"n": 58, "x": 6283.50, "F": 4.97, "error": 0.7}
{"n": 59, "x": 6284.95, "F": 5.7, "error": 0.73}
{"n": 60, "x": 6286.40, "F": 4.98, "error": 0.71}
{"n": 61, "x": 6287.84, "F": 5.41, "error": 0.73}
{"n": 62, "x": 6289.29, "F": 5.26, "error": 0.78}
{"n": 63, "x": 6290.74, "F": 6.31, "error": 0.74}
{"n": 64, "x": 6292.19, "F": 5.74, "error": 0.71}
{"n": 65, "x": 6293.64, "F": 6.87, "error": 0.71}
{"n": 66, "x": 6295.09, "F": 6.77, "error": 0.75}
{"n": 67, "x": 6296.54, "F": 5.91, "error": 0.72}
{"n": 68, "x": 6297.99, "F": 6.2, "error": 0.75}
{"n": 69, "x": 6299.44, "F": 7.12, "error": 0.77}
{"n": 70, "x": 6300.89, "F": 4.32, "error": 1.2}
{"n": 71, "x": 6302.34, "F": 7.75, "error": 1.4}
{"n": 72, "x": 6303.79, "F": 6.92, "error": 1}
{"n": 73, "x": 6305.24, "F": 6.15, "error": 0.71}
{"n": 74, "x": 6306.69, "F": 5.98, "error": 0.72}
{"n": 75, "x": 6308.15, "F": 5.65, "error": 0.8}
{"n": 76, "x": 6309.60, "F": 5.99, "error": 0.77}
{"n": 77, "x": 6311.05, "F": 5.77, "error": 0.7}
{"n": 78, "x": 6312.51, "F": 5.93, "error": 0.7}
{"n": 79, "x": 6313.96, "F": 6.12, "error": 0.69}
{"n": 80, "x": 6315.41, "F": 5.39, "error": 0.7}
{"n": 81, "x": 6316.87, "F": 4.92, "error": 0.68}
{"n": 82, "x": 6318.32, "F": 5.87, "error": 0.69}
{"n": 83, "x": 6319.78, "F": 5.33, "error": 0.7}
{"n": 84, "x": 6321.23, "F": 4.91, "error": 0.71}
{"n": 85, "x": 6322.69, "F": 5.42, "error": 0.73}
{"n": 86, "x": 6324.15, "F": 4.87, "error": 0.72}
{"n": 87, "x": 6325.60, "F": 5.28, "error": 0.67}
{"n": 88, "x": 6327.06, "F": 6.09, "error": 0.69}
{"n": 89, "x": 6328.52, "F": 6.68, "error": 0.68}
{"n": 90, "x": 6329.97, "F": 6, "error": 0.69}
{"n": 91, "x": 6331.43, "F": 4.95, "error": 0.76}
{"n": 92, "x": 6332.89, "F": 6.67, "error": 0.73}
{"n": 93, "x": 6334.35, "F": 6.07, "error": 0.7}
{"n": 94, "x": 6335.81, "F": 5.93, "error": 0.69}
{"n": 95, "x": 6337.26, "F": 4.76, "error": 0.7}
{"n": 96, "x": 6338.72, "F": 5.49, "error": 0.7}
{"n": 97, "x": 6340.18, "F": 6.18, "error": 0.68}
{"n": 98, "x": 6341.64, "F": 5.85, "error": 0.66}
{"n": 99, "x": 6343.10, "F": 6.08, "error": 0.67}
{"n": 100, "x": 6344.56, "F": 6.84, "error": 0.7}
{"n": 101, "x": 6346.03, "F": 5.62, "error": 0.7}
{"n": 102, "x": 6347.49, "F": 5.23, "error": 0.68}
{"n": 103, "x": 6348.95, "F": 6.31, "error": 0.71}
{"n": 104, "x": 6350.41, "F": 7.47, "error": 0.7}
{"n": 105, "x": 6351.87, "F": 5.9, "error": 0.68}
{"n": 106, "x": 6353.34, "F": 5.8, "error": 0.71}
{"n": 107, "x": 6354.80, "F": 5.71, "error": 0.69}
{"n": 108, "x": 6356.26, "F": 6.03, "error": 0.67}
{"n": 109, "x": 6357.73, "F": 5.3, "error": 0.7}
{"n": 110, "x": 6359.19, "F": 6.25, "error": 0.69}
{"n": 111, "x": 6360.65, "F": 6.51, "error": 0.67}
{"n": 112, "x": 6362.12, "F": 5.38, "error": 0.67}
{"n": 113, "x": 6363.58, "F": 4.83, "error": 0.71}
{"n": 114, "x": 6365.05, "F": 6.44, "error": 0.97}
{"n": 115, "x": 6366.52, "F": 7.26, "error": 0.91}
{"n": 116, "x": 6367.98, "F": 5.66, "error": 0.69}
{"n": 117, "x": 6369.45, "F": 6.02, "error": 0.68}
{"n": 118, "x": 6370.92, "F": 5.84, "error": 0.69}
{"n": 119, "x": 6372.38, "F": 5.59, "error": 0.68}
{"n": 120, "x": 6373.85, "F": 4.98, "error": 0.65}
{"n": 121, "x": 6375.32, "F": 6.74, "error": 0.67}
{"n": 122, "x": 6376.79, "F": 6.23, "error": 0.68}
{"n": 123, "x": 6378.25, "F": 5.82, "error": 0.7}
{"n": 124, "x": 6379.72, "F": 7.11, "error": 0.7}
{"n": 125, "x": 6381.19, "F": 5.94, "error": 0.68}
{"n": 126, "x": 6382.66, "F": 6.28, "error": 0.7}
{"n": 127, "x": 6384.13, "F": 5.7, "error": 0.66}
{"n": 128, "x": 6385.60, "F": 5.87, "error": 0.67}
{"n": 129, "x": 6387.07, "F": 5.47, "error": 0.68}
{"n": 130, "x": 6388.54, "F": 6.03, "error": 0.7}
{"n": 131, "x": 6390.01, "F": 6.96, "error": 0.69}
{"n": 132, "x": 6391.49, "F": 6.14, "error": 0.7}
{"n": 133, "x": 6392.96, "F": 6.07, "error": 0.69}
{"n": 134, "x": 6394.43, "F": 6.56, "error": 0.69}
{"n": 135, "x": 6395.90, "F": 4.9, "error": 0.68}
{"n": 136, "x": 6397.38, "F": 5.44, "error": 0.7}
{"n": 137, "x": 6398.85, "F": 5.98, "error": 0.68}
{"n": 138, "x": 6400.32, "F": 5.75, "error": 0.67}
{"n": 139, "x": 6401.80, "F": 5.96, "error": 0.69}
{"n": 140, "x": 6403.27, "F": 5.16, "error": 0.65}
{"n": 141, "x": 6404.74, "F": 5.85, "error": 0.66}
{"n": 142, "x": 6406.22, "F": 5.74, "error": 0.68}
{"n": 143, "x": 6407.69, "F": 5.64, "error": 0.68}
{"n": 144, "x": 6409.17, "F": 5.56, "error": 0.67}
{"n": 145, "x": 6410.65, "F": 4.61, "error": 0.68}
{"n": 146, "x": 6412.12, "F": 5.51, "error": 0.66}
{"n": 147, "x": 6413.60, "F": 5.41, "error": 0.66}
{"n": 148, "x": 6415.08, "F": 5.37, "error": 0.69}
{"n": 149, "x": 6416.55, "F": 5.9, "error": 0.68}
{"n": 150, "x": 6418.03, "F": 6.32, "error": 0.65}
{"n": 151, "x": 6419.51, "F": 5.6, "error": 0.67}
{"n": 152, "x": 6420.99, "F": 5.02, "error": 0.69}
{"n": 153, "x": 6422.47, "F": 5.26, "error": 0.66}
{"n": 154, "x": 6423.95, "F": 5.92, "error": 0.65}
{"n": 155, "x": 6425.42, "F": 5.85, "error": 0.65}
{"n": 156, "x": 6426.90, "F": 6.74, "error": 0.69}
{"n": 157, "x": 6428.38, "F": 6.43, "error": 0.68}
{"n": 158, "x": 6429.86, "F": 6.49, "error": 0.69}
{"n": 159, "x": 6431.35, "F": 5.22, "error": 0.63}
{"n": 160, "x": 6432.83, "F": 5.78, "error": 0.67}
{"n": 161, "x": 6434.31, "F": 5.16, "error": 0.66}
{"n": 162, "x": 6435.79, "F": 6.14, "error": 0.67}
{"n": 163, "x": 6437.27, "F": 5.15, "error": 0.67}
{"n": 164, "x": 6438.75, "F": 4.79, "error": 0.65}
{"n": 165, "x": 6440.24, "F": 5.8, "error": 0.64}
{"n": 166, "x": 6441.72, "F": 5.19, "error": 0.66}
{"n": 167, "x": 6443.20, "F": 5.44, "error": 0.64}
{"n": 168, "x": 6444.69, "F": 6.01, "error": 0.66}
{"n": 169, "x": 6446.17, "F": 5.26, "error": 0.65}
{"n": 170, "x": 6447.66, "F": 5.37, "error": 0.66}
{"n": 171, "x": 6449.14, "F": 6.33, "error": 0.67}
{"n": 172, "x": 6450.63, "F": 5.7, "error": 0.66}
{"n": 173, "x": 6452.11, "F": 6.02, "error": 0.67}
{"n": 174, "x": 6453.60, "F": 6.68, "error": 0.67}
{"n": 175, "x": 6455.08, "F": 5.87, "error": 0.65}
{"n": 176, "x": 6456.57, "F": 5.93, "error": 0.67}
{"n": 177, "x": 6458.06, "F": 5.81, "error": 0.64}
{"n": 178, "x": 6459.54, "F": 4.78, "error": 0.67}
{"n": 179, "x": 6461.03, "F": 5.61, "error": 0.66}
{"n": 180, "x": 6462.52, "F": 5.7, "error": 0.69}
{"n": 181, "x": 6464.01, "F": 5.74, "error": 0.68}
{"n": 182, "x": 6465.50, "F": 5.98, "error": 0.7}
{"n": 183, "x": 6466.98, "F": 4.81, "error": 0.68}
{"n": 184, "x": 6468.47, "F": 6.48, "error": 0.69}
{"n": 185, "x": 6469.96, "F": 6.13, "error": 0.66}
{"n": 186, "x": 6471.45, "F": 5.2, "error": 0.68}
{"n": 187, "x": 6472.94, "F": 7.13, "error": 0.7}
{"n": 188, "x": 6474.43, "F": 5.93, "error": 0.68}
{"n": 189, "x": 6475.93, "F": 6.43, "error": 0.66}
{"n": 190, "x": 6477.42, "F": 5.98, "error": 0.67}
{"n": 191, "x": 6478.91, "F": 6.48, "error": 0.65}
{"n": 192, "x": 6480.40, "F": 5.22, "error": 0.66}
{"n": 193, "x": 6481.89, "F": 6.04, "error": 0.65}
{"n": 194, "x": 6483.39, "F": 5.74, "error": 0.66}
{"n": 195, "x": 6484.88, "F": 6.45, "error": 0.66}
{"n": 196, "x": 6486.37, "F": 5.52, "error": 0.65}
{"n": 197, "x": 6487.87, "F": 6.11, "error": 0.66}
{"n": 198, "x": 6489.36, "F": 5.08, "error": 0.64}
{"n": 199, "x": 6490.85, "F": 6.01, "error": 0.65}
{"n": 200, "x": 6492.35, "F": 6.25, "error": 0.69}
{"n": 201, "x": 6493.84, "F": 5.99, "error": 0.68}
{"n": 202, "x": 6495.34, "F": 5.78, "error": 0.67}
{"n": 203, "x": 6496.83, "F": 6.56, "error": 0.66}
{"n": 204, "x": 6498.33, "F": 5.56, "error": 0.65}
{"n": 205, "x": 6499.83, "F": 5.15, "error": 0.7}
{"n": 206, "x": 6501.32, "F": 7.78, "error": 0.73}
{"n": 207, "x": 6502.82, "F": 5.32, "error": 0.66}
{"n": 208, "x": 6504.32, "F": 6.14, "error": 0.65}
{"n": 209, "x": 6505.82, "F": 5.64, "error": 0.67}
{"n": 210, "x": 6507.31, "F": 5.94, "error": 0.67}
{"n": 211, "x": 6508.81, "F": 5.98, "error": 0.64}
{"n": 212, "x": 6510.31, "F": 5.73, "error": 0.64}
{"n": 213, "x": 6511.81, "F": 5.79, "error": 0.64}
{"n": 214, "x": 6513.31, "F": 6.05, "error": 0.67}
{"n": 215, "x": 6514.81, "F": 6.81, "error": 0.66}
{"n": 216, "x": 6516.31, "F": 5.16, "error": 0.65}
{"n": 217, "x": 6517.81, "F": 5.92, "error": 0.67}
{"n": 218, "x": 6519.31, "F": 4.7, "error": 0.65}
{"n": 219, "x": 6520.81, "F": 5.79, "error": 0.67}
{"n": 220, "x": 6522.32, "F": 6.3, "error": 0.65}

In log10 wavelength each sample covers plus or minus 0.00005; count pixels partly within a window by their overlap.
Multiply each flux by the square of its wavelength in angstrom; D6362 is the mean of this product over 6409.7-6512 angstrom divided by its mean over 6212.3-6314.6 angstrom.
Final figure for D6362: 1.08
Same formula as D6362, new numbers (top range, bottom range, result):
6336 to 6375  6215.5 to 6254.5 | 1.12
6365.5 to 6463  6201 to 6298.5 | 1.09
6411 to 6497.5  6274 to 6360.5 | 1.03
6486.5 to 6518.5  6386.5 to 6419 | 1.07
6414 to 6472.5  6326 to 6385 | 0.98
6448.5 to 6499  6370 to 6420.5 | 1.04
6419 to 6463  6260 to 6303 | 1.01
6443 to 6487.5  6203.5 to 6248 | 1.15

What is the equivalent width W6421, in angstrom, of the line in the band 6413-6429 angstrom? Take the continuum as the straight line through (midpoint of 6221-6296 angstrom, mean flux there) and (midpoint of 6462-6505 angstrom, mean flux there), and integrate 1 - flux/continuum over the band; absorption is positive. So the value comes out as 0.18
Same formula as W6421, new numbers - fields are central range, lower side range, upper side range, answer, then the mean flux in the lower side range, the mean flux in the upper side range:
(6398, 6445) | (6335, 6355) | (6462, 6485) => 2.4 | 5.95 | 5.95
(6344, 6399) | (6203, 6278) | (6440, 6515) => -2.4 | 5.58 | 5.89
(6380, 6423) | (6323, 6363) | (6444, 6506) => 1.1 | 5.89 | 5.9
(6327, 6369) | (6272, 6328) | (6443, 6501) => -0.9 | 5.84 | 5.87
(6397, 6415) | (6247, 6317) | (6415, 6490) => 0.8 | 5.79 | 5.79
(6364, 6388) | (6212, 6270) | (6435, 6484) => -1.5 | 5.51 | 5.78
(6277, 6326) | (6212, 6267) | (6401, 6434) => -2.3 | 5.45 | 5.69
